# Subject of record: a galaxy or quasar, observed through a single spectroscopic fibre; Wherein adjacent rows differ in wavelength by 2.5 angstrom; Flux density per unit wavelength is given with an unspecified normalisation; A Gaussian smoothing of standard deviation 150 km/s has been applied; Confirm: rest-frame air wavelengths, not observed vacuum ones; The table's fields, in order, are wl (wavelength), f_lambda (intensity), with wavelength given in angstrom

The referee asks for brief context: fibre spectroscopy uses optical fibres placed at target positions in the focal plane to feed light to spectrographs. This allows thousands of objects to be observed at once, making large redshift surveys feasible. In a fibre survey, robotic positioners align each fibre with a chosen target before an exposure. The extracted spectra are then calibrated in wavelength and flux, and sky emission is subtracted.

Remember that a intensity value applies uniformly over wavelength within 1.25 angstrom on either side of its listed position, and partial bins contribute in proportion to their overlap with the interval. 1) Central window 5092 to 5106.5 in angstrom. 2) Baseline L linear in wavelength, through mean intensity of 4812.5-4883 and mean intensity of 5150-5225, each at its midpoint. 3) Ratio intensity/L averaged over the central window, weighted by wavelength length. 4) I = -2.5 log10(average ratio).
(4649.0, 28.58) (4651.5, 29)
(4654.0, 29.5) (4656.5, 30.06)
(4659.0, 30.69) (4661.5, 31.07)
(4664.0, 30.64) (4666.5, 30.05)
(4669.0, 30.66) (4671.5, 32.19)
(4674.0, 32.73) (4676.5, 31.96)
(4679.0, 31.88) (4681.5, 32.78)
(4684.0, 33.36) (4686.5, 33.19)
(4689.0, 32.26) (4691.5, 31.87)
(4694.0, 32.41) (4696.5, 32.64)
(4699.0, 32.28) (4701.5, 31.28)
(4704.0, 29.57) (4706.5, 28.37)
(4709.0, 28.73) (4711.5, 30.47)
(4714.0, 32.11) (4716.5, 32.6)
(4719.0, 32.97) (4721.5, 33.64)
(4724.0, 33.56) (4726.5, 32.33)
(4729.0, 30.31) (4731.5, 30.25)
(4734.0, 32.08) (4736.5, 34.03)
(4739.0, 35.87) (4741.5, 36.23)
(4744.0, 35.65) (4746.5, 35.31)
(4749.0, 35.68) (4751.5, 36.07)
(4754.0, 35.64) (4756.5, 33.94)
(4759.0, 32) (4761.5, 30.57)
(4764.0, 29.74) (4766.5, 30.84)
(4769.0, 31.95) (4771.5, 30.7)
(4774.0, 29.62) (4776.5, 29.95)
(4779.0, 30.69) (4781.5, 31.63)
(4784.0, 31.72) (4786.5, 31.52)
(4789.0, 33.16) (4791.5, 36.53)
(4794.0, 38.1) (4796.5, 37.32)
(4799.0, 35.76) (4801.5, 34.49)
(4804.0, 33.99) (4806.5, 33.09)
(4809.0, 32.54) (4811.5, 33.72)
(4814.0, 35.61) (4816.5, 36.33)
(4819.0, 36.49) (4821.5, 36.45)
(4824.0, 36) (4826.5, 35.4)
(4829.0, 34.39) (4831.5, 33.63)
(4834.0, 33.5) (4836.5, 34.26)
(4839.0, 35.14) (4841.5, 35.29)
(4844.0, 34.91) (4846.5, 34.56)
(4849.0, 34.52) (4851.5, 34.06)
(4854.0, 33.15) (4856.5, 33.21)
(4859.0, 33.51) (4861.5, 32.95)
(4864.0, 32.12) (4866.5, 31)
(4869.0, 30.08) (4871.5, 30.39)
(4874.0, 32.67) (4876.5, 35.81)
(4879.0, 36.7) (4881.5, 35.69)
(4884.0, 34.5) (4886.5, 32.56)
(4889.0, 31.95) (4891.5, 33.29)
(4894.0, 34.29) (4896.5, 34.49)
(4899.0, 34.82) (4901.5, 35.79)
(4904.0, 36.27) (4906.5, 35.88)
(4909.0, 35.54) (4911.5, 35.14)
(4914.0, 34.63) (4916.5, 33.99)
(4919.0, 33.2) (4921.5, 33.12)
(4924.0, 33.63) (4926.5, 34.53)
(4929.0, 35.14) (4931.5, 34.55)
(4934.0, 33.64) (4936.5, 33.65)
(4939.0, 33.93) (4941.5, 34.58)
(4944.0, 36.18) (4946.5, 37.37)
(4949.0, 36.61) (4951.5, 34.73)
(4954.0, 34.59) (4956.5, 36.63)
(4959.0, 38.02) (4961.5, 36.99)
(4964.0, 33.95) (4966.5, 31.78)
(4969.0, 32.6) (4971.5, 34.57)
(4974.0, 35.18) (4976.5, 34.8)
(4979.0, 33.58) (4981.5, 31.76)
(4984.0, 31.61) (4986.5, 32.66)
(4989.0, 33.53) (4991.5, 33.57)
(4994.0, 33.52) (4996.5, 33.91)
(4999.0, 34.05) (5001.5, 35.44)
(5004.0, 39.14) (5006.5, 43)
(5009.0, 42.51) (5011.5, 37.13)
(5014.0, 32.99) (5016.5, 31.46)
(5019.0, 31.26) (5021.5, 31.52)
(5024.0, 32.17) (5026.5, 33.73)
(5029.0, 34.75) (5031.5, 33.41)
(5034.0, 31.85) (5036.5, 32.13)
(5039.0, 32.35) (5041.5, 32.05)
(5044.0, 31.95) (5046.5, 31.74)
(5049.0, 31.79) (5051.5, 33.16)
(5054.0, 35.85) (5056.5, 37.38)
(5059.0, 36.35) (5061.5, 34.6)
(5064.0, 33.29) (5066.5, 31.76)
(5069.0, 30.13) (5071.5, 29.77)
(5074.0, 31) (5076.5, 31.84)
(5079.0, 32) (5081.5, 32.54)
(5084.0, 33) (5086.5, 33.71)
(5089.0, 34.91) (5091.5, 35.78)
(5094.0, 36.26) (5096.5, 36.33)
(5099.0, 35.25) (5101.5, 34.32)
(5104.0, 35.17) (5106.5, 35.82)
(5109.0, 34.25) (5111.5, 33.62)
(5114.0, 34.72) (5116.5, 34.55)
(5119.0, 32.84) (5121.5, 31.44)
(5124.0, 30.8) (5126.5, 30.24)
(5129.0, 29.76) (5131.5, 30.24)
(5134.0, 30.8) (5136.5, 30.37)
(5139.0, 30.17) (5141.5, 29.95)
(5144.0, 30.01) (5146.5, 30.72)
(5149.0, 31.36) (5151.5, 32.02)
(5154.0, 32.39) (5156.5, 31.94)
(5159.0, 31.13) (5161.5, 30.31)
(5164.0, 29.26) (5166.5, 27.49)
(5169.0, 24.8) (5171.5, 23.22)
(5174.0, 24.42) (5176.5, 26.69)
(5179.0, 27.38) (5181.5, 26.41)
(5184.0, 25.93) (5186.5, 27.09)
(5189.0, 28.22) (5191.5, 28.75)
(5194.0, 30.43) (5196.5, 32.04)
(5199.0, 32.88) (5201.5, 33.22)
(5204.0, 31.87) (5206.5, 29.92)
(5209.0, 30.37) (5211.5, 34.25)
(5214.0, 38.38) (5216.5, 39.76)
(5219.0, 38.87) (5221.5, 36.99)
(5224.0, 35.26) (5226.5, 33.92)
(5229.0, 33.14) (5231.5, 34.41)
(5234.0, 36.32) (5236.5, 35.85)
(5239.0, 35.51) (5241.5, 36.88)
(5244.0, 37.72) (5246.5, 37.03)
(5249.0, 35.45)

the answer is -0.13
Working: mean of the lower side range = 34.2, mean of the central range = 35.5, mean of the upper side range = 30.7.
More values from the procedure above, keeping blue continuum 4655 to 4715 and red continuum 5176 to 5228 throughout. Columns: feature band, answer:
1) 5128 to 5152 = 0.05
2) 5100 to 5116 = -0.09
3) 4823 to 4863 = -0.09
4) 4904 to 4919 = -0.11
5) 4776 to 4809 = -0.07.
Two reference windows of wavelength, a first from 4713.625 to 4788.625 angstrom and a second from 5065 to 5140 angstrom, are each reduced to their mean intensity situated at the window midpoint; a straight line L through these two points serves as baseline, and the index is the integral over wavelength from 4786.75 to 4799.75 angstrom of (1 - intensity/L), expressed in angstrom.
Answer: -1.3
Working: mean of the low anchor 32.7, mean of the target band 35.8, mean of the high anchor 32.8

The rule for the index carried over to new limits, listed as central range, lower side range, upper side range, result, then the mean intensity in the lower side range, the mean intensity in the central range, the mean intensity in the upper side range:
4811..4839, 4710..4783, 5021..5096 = -2.0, 32.6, 35.1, 33.1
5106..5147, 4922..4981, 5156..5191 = -3.9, 34.8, 31.7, 27.4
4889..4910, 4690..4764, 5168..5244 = -1.6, 32.7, 34.9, 31.9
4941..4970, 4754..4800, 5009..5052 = -2.2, 32.6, 35.4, 33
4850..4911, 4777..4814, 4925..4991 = 0.7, 33.9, 33.8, 34.5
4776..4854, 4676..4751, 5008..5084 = -3.9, 32.6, 34.4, 33.1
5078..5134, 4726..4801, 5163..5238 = -3.1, 33.2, 33.5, 31.3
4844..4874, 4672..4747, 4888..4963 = 1.2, 32.4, 32.8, 34.9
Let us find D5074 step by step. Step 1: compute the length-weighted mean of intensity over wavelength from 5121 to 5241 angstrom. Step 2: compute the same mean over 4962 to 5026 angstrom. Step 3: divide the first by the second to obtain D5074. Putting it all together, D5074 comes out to 0.91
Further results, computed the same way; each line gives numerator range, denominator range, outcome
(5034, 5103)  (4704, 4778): 1.03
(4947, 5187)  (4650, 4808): 1.01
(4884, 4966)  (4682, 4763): 1.06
